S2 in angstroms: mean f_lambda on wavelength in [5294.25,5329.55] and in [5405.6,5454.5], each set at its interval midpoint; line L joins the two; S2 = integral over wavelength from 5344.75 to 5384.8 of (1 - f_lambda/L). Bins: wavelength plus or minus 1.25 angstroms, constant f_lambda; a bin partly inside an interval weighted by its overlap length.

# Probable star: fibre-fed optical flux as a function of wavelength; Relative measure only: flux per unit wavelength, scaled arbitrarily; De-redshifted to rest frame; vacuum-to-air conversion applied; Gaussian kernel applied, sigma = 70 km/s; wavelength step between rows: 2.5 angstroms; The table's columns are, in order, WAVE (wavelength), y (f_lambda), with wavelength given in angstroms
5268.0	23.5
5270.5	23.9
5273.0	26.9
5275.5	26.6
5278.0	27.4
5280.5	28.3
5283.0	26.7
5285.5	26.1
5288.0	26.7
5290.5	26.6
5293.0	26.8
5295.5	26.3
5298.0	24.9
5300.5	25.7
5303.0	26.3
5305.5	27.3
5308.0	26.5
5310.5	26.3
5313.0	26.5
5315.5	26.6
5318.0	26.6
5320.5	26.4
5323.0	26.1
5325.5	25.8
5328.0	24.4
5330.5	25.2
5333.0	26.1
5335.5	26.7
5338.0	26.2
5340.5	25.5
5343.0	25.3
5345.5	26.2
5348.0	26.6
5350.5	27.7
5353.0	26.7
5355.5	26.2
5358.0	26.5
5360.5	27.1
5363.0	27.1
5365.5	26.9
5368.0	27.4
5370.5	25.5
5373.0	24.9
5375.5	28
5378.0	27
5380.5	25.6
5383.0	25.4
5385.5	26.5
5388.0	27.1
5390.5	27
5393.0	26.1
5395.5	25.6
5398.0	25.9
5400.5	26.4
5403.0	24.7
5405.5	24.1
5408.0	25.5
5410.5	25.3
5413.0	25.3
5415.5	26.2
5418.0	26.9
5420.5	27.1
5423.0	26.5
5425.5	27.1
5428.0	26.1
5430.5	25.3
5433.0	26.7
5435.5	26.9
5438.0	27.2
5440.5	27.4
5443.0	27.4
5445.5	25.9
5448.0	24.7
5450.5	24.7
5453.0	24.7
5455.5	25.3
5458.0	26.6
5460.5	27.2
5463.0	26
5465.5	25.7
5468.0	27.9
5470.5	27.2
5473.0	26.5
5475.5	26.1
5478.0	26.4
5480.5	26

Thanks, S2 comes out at -0.7 angstroms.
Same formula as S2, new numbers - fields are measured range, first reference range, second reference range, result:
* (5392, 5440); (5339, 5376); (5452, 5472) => 0.6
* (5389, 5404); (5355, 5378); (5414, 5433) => 0.3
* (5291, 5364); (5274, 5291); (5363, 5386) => 1.1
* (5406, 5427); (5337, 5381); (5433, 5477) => 0.2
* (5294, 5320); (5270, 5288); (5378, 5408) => 0.2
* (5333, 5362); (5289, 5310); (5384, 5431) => -0.3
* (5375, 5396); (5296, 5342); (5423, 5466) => -0.3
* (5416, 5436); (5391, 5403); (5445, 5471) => -0.5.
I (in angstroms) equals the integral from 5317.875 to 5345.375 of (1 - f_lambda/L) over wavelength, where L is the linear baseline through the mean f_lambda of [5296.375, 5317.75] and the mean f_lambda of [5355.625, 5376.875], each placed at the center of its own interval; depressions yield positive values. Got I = 0.63 angstroms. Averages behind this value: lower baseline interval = 26.3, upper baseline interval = 26.7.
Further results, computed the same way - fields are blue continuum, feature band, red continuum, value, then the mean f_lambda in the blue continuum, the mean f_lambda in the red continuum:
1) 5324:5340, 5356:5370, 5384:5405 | -0.5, 25.7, 26.1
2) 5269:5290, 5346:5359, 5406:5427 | -0.2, 26.5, 26.2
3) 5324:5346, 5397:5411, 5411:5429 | 0.5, 25.7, 26.4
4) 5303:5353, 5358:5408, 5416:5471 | 0.2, 26.2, 26.4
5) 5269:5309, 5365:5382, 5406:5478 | -0.1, 26.4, 26.2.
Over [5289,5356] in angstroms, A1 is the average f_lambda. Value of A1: 26.2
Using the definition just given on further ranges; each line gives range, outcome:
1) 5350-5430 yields 26.3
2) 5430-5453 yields 26.2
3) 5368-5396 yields 26.3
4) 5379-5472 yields 26.1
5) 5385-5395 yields 26.6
